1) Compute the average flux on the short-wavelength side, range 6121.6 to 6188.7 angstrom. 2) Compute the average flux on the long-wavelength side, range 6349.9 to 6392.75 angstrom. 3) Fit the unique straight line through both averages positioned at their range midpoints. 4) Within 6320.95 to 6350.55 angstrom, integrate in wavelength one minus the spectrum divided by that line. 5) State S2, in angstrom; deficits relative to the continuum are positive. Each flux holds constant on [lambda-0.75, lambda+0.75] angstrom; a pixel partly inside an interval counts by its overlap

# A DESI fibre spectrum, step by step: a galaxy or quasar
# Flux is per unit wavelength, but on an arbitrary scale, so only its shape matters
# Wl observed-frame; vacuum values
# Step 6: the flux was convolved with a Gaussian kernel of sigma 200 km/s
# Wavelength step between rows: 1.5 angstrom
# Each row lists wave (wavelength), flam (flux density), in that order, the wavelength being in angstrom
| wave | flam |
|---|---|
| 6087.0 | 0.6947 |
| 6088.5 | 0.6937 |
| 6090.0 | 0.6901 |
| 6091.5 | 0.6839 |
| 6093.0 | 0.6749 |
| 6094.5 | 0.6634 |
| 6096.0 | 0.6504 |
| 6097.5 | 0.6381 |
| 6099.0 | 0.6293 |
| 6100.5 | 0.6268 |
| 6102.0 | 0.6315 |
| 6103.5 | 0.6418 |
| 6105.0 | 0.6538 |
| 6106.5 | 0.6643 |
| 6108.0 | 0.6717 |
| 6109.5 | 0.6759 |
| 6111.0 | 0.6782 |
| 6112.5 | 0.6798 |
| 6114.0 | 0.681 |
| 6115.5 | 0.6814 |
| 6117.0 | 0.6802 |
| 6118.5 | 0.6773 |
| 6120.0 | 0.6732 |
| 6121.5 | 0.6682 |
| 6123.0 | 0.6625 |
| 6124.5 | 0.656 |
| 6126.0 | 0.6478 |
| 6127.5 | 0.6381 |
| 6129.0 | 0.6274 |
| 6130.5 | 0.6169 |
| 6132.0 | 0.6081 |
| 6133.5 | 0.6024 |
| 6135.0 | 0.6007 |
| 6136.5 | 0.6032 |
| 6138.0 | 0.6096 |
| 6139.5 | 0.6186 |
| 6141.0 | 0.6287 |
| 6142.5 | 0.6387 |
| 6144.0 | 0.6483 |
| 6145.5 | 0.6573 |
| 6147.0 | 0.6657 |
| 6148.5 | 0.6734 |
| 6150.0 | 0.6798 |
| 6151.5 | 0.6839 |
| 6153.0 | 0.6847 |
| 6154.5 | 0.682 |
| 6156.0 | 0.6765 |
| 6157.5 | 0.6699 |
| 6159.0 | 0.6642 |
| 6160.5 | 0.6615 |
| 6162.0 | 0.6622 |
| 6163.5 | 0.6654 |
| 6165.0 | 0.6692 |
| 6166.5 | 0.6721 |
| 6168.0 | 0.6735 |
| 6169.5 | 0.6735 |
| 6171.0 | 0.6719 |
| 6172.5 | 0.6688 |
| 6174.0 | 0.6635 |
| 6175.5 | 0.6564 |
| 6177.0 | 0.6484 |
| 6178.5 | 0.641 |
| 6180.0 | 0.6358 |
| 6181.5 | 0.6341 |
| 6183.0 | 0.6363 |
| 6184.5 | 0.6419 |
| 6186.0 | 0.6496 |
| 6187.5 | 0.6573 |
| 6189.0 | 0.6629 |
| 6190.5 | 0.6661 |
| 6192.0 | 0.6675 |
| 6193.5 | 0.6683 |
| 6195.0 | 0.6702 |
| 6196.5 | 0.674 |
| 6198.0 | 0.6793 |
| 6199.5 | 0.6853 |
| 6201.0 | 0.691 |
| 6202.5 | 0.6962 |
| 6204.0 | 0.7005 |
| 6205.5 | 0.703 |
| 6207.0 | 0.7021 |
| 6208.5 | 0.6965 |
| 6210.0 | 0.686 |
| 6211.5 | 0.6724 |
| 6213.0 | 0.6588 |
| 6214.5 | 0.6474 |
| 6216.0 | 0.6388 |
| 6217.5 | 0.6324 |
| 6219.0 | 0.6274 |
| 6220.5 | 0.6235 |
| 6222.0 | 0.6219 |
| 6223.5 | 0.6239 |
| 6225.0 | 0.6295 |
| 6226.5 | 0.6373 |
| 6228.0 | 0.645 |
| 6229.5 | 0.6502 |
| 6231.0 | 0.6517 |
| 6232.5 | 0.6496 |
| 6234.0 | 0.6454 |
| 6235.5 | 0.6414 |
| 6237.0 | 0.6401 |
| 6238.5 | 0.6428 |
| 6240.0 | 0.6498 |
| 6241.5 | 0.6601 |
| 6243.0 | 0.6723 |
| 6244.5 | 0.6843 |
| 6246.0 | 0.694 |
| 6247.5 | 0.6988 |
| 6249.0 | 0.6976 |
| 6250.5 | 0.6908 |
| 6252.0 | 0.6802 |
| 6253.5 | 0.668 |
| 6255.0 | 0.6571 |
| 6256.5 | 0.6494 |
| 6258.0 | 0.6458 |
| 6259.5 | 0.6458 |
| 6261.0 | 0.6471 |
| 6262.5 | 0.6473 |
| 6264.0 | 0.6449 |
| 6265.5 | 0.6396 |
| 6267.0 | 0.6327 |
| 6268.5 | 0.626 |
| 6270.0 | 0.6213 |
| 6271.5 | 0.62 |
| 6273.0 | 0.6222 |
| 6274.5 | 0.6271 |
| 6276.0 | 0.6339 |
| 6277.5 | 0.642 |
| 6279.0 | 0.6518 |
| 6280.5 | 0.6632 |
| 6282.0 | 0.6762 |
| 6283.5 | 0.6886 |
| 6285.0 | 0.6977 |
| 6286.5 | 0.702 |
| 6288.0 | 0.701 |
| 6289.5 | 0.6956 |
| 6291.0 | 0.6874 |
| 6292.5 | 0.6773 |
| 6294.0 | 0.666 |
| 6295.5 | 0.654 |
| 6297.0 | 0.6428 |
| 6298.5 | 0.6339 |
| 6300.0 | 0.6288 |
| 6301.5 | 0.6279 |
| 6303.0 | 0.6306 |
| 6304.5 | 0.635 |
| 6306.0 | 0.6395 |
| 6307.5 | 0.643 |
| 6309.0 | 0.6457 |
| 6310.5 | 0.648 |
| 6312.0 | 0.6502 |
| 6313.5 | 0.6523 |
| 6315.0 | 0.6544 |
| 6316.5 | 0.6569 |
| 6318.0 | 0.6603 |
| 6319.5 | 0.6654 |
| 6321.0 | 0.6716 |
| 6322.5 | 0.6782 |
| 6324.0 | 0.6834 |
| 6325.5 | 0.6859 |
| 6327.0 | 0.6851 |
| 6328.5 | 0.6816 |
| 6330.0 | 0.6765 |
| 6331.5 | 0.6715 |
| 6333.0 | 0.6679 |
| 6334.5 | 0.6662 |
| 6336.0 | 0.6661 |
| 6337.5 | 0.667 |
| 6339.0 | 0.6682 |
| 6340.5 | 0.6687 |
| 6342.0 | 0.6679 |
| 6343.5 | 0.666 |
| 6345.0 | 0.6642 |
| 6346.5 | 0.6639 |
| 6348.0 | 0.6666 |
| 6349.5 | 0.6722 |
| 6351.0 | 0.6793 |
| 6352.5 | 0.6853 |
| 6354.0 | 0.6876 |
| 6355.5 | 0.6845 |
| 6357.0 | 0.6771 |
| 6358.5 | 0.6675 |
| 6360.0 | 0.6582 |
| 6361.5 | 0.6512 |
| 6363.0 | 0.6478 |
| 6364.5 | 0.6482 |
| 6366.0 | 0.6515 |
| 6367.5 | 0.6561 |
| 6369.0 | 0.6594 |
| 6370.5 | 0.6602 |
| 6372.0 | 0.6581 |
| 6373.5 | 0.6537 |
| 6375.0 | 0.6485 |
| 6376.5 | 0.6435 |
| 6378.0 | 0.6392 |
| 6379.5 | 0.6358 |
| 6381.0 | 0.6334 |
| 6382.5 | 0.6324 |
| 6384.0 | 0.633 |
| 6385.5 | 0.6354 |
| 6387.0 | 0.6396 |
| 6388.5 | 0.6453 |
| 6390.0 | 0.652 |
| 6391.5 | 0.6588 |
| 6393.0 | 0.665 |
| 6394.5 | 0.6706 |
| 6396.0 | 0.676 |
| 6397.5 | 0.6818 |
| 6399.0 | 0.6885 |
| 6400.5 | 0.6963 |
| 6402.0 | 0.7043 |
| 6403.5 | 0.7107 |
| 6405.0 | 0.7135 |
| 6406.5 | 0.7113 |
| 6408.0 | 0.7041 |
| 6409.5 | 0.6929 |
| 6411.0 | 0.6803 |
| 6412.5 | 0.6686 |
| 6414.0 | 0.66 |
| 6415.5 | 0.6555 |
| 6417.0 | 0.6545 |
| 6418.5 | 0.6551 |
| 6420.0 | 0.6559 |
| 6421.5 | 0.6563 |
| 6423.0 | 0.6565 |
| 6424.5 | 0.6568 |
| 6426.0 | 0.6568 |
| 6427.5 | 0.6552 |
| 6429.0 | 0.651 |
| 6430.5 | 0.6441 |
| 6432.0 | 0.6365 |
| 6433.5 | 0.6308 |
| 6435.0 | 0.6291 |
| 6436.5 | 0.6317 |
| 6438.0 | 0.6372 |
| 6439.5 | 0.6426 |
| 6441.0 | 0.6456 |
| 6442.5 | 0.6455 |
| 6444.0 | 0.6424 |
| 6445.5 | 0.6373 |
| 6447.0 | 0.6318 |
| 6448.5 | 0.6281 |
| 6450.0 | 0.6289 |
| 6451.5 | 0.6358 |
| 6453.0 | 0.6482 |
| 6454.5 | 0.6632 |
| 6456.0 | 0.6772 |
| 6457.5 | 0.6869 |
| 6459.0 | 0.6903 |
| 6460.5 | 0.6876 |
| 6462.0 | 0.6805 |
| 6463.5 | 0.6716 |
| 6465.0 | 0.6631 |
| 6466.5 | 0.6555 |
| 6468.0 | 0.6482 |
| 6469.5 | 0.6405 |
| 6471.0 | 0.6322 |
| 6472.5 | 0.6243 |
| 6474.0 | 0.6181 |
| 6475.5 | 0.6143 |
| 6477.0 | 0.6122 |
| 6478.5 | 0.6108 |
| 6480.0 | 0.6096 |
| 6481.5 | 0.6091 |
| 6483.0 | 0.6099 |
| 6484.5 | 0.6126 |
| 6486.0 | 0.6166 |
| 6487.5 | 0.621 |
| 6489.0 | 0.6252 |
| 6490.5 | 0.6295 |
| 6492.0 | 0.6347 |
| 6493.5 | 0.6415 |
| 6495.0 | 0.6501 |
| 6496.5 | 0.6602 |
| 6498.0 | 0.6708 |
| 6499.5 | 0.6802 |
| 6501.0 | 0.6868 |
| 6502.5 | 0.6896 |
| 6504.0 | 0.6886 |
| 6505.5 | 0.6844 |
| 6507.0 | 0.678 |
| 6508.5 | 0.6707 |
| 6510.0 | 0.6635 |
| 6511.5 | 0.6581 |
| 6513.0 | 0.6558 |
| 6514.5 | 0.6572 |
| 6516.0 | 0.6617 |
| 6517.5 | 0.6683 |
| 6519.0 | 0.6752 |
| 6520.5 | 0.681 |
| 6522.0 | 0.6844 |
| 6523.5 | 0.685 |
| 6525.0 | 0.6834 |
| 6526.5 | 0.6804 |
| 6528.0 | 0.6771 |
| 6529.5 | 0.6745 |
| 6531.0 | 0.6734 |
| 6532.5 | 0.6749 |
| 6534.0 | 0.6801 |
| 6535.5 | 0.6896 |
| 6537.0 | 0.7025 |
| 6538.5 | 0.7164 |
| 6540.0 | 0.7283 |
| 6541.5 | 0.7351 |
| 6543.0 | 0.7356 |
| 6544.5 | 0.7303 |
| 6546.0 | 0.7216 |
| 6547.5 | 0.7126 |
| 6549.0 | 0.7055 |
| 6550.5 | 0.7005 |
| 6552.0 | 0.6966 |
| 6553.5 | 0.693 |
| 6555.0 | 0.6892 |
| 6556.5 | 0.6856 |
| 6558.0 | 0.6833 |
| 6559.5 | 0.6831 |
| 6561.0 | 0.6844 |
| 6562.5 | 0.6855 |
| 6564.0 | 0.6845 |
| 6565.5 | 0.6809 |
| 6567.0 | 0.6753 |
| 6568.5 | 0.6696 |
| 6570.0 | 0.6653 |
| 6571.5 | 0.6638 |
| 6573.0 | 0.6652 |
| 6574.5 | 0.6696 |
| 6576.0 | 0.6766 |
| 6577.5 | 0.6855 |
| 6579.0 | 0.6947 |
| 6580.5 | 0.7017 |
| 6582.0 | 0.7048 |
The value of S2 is -0.81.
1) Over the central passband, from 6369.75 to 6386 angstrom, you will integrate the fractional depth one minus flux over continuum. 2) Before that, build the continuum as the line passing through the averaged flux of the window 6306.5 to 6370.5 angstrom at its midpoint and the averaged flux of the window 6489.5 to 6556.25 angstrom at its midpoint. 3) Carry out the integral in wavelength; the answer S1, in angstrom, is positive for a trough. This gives 0.64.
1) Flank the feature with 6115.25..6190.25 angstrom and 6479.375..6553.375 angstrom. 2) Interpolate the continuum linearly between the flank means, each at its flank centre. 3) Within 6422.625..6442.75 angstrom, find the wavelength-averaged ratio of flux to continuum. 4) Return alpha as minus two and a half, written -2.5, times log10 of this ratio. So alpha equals 0.04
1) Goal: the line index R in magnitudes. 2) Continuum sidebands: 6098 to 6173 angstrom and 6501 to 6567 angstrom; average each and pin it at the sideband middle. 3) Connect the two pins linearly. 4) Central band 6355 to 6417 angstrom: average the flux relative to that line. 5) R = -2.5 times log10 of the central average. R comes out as 0.02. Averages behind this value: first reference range 0.655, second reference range 0.688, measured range 0.664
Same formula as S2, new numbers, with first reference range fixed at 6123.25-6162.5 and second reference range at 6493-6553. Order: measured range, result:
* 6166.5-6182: -0.19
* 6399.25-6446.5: 0.92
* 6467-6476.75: 0.73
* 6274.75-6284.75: 0.01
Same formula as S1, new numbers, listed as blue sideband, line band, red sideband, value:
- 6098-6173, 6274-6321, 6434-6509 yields -0.5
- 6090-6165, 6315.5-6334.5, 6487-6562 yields -0.2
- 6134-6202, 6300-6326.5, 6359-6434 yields 0.2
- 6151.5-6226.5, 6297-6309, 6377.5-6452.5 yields 0.4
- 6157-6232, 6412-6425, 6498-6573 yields 0.4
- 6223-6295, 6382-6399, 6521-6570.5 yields 0.5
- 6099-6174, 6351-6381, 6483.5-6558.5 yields 0.5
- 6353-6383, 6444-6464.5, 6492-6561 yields 0.4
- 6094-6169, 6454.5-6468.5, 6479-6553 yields -0.1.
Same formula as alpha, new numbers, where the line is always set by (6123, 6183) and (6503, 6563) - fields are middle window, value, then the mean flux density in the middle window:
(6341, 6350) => 0.01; 0.667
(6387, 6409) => -0.01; 0.683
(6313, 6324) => 0.00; 0.664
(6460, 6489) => 0.08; 0.633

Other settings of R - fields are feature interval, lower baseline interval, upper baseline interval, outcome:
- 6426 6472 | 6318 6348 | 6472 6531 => 0.01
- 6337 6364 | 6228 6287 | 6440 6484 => -0.03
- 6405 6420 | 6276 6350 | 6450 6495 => -0.04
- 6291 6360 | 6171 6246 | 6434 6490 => -0.02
